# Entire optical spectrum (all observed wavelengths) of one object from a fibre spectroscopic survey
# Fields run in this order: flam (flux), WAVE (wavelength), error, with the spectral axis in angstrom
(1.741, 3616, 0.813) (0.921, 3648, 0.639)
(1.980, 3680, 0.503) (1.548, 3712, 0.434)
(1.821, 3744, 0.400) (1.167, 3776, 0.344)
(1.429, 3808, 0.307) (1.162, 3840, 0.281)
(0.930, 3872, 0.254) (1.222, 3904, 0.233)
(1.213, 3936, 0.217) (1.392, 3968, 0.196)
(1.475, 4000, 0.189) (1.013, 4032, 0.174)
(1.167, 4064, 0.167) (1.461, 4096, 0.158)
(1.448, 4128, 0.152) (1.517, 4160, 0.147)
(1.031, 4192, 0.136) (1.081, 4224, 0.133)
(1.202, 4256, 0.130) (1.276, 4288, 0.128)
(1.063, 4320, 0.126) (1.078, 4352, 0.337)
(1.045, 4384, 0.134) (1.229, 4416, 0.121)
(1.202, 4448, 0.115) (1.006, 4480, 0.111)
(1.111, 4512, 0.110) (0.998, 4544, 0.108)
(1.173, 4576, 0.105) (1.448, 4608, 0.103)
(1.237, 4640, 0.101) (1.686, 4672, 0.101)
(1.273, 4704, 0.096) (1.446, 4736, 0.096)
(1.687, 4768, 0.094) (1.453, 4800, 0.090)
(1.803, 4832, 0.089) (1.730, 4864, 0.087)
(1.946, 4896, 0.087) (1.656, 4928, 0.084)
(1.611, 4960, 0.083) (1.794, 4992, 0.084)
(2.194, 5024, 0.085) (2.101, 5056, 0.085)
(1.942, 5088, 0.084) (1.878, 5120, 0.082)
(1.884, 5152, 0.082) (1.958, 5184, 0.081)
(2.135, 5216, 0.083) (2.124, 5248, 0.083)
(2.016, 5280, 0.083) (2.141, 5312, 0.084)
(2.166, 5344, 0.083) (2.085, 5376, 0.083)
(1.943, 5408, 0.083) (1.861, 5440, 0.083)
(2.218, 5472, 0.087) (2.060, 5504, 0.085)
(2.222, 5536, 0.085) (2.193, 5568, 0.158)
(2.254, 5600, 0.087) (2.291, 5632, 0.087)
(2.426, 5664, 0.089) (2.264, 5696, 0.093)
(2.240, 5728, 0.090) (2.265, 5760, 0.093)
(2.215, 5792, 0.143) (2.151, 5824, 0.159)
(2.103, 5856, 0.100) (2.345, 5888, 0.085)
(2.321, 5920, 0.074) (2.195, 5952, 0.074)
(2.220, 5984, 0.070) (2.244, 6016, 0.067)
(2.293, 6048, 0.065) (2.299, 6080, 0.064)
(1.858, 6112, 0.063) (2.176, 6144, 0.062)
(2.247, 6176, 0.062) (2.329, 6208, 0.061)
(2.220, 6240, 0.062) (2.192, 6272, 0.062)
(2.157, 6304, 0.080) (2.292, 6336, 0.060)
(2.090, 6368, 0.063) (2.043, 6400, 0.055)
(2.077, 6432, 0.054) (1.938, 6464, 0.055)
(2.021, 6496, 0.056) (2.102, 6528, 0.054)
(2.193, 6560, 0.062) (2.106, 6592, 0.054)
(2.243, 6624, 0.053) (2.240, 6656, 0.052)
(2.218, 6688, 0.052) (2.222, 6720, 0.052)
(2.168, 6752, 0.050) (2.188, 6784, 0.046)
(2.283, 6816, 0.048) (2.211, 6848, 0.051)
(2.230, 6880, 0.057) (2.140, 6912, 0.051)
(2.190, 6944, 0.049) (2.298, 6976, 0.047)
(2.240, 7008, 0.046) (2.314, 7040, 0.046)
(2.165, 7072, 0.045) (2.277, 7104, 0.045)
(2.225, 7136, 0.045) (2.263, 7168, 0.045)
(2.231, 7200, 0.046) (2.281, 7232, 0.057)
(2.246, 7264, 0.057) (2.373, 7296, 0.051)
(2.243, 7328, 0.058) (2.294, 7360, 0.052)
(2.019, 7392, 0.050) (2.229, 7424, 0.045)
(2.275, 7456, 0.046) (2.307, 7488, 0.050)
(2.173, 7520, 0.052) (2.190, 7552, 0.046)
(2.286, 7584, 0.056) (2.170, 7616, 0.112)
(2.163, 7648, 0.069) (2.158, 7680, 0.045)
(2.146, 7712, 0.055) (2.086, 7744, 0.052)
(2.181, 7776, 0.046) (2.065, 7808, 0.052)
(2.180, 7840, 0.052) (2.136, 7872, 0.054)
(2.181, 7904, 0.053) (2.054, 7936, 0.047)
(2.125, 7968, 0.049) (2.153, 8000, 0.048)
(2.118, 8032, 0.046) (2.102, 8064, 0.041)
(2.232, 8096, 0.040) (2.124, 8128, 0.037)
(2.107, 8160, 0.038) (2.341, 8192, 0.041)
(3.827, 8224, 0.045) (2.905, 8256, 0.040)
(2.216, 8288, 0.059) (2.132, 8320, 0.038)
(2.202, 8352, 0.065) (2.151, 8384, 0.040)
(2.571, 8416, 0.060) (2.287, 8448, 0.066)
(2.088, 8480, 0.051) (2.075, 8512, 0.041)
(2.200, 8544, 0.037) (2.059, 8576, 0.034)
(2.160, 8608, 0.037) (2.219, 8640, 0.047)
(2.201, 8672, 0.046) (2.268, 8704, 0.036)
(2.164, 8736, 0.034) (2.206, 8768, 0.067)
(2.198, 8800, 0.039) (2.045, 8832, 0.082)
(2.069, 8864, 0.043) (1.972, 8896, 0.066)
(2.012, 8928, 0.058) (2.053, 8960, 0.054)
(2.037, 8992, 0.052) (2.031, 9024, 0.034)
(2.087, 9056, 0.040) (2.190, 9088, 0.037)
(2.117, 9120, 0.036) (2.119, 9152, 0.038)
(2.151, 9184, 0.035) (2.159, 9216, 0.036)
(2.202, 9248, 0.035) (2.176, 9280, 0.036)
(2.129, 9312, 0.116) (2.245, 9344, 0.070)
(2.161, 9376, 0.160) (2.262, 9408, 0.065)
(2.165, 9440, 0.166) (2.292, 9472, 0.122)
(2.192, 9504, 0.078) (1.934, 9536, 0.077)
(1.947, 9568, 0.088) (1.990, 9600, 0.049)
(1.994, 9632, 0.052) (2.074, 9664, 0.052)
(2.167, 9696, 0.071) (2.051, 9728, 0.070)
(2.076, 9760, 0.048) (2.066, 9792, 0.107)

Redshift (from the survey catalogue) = 0.25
